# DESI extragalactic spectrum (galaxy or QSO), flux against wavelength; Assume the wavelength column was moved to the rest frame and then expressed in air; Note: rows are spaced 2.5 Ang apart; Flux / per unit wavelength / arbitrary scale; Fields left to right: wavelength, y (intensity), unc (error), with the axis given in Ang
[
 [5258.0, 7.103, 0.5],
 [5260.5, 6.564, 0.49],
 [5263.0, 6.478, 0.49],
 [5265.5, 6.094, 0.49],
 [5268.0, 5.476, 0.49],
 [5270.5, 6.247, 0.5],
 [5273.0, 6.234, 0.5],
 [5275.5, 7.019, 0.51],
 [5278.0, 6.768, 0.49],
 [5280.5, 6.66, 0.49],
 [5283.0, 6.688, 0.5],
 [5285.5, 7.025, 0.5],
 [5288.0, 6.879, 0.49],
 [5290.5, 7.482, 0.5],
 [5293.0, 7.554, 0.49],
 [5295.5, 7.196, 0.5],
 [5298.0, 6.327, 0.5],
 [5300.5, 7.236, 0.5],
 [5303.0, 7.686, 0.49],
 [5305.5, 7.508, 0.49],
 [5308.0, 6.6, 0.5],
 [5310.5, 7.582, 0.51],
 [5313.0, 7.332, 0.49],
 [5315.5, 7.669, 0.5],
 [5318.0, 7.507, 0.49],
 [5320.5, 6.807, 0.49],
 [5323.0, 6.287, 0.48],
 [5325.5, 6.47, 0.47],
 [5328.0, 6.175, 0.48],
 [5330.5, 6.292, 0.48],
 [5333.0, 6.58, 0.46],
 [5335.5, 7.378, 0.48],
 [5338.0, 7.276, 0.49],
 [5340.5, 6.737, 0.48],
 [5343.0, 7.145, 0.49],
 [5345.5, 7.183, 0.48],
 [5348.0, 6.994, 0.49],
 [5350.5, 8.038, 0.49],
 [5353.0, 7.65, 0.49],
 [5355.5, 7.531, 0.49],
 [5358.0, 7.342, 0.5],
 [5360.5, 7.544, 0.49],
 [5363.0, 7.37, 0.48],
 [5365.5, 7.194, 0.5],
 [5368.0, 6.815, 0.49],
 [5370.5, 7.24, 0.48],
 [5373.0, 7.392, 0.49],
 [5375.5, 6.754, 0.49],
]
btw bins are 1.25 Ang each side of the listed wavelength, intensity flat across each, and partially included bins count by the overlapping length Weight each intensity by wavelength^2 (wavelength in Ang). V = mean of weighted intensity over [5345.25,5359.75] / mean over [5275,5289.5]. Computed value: 1.12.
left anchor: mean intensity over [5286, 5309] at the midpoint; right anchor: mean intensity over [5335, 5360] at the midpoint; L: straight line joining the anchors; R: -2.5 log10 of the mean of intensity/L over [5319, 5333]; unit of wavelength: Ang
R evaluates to 0.13 mag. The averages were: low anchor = 7.16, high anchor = 7.33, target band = 6.44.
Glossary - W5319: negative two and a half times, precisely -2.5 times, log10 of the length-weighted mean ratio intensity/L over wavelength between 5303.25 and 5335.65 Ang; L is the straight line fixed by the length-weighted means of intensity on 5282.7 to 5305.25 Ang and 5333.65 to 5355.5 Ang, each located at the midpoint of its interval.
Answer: 0.04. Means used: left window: 7.15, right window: 7.29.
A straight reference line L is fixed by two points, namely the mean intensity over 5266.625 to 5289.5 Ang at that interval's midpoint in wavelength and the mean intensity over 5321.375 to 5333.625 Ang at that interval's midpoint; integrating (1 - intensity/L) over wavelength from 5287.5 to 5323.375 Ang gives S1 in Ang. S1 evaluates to -4.2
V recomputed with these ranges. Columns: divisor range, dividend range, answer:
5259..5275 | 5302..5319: 1.21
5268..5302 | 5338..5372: 1.10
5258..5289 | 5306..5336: 1.07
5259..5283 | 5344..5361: 1.20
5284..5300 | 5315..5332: 0.96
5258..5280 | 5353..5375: 1.18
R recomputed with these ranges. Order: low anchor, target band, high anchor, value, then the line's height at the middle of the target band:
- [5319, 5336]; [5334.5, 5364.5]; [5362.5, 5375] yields -0.07 mag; 6.88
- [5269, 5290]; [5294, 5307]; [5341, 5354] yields -0.04 mag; 6.91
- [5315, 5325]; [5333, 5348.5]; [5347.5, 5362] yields 0.03 mag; 7.31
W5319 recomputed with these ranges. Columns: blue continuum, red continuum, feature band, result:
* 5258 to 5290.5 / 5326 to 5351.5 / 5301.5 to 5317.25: -0.09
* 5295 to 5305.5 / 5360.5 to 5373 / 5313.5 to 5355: 0.02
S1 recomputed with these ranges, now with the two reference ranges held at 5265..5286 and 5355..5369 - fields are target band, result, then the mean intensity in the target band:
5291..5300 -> -0.6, 7.08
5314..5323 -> -0.4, 7.18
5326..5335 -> 0.7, 6.44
